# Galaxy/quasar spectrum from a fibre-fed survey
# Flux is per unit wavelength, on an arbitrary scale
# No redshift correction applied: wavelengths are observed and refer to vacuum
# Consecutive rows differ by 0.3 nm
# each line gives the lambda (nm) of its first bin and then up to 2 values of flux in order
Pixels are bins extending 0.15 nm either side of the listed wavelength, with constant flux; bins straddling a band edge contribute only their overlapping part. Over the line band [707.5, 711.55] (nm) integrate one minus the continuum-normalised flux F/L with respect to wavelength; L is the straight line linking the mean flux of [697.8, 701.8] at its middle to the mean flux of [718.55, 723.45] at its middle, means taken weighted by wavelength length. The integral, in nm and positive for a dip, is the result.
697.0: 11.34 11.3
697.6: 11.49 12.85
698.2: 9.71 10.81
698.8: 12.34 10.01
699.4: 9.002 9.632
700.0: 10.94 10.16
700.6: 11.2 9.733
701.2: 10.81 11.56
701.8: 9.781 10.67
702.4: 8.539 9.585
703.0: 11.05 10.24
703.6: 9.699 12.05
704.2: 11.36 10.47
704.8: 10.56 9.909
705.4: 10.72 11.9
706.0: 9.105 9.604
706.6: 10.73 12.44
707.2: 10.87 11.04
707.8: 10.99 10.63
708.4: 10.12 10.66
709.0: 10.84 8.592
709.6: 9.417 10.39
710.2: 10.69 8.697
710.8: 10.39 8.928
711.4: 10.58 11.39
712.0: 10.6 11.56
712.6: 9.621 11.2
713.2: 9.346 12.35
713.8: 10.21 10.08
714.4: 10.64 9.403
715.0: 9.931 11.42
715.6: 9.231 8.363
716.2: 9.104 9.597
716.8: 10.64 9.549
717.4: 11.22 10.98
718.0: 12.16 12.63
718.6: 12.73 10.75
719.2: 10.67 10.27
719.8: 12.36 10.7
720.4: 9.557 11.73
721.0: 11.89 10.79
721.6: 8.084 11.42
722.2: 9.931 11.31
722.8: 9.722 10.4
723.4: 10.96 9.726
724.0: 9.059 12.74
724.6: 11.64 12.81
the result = 0.21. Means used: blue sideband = 10.6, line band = 10.1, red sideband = 10.7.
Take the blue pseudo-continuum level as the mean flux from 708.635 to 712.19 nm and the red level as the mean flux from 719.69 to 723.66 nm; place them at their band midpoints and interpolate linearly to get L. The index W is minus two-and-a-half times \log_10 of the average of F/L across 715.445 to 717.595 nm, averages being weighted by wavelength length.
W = 0.07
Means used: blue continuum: 10.1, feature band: 9.7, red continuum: 10.6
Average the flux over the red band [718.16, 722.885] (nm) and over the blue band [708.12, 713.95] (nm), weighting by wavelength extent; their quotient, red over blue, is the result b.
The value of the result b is 1.06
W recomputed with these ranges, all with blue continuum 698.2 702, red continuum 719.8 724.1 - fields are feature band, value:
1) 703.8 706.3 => -0.02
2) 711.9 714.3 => -0.02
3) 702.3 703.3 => 0.06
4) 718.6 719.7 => -0.05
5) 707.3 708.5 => -0.03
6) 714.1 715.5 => 0.02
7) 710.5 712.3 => 0.01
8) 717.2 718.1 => -0.08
